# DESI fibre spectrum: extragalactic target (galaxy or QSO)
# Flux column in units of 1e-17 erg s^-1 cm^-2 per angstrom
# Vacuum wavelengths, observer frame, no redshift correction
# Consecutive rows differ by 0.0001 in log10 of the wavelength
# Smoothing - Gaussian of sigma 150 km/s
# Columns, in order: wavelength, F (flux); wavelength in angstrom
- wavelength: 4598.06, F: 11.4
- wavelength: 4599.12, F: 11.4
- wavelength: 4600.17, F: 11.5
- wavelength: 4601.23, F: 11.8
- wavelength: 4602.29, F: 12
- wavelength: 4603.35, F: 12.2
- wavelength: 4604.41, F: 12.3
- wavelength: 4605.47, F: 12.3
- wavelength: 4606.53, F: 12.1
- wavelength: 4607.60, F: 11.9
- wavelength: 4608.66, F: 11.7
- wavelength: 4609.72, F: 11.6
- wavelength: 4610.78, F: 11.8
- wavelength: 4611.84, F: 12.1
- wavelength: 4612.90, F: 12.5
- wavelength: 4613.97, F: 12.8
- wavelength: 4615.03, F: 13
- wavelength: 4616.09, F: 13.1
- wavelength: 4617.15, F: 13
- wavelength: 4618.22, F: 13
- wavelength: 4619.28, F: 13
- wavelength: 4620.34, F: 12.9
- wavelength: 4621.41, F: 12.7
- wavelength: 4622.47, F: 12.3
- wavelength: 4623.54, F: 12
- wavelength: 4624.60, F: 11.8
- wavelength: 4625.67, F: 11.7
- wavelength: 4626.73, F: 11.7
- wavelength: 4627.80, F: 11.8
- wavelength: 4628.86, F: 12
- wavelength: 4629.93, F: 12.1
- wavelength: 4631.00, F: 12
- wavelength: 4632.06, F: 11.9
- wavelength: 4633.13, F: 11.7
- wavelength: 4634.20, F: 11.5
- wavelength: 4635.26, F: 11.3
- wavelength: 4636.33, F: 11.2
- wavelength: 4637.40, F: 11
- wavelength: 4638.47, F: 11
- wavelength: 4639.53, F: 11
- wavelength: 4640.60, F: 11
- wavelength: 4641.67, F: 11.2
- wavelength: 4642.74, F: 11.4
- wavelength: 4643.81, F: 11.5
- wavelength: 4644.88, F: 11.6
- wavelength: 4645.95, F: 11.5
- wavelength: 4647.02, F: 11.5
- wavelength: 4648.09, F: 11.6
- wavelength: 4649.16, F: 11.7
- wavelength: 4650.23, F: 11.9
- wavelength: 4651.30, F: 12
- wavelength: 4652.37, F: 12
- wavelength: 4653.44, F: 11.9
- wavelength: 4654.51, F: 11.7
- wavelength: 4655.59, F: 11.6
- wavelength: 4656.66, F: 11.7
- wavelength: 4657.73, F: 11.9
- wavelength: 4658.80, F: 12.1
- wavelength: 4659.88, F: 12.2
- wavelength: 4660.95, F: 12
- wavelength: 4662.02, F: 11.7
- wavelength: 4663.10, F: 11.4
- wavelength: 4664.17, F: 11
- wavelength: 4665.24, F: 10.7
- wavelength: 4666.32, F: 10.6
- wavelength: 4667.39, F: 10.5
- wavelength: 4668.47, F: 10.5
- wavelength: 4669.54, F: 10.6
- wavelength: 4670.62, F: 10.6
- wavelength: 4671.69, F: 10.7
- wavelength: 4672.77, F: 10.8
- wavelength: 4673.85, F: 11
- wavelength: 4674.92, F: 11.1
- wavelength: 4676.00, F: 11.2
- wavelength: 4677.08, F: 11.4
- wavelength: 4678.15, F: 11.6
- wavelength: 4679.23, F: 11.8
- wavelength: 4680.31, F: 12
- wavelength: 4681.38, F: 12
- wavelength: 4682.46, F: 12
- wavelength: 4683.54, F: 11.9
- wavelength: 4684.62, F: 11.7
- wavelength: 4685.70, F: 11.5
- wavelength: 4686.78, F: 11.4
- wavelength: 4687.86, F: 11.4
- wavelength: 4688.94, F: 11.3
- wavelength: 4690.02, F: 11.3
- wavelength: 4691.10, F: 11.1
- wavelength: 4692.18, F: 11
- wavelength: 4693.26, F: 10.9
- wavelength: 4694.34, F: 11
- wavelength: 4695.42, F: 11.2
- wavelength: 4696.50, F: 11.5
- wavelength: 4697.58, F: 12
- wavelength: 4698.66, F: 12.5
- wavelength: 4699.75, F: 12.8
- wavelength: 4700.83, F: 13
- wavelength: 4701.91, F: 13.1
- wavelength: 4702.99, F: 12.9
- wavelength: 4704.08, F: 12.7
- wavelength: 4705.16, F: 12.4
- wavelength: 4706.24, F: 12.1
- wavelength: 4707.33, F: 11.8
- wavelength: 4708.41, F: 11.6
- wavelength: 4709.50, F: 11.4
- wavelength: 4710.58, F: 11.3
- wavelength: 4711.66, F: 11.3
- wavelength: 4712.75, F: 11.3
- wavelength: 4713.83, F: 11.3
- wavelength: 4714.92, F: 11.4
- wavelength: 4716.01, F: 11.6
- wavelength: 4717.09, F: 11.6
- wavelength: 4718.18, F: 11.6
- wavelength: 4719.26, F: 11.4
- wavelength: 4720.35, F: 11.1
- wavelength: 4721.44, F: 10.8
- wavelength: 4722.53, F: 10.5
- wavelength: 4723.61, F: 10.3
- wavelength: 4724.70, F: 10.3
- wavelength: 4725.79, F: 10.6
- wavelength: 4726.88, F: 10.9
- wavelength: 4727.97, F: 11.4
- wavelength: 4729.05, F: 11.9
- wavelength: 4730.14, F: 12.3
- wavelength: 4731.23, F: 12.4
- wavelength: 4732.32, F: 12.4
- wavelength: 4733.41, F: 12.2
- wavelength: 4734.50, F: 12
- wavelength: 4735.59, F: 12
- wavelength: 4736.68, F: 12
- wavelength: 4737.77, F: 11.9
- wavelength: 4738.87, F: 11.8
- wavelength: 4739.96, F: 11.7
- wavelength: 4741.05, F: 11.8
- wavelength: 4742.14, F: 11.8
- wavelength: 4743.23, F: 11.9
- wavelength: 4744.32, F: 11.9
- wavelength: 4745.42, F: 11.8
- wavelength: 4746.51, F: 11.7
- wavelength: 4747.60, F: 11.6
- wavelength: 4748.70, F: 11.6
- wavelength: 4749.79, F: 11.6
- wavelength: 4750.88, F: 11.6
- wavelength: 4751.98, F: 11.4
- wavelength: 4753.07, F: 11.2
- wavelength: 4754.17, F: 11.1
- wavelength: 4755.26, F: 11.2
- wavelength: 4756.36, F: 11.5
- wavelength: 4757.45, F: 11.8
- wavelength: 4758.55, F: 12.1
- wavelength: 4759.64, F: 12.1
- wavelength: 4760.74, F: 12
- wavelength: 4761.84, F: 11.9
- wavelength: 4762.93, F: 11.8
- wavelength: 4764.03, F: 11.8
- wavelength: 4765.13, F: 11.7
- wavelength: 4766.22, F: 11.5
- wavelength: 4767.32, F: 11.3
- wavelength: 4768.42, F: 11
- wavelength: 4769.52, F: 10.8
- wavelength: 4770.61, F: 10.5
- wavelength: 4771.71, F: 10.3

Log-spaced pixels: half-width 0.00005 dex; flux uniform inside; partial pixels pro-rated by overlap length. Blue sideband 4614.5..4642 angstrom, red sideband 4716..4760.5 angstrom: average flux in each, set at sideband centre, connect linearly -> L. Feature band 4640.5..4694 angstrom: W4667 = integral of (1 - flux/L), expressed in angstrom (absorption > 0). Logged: 1.9 angstrom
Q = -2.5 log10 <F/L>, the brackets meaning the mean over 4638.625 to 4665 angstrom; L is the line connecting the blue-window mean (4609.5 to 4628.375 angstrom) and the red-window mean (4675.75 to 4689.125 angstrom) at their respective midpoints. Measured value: 0.04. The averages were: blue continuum 12.4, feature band 11.6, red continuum 11.6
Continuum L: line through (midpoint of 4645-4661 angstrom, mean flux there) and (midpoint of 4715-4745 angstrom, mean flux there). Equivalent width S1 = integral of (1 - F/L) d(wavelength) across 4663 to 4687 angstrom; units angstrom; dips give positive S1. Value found 1.1 angstrom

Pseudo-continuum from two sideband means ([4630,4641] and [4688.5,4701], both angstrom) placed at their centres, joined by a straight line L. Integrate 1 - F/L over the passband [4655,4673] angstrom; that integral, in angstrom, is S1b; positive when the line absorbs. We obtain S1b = 0.4 angstrom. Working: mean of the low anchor 11.4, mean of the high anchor 11.6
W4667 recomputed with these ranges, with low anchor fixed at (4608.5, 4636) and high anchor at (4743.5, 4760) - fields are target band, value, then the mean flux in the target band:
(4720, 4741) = 0.35 angstrom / 11.5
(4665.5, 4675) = 1.02 angstrom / 10.7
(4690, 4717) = 0.10 angstrom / 11.8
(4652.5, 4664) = 0.22 angstrom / 11.8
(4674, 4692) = 0.60 angstrom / 11.5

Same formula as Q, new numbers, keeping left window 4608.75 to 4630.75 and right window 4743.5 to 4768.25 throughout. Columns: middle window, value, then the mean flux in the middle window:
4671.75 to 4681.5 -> 0.06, 11.4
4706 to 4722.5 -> 0.04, 11.4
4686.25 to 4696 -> 0.07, 11.2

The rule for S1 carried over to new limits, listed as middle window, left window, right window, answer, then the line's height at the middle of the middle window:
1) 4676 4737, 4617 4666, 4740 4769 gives 0.3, 11.7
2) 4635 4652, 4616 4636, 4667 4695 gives 0.7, 11.9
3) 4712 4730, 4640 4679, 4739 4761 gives 0.7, 11.6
